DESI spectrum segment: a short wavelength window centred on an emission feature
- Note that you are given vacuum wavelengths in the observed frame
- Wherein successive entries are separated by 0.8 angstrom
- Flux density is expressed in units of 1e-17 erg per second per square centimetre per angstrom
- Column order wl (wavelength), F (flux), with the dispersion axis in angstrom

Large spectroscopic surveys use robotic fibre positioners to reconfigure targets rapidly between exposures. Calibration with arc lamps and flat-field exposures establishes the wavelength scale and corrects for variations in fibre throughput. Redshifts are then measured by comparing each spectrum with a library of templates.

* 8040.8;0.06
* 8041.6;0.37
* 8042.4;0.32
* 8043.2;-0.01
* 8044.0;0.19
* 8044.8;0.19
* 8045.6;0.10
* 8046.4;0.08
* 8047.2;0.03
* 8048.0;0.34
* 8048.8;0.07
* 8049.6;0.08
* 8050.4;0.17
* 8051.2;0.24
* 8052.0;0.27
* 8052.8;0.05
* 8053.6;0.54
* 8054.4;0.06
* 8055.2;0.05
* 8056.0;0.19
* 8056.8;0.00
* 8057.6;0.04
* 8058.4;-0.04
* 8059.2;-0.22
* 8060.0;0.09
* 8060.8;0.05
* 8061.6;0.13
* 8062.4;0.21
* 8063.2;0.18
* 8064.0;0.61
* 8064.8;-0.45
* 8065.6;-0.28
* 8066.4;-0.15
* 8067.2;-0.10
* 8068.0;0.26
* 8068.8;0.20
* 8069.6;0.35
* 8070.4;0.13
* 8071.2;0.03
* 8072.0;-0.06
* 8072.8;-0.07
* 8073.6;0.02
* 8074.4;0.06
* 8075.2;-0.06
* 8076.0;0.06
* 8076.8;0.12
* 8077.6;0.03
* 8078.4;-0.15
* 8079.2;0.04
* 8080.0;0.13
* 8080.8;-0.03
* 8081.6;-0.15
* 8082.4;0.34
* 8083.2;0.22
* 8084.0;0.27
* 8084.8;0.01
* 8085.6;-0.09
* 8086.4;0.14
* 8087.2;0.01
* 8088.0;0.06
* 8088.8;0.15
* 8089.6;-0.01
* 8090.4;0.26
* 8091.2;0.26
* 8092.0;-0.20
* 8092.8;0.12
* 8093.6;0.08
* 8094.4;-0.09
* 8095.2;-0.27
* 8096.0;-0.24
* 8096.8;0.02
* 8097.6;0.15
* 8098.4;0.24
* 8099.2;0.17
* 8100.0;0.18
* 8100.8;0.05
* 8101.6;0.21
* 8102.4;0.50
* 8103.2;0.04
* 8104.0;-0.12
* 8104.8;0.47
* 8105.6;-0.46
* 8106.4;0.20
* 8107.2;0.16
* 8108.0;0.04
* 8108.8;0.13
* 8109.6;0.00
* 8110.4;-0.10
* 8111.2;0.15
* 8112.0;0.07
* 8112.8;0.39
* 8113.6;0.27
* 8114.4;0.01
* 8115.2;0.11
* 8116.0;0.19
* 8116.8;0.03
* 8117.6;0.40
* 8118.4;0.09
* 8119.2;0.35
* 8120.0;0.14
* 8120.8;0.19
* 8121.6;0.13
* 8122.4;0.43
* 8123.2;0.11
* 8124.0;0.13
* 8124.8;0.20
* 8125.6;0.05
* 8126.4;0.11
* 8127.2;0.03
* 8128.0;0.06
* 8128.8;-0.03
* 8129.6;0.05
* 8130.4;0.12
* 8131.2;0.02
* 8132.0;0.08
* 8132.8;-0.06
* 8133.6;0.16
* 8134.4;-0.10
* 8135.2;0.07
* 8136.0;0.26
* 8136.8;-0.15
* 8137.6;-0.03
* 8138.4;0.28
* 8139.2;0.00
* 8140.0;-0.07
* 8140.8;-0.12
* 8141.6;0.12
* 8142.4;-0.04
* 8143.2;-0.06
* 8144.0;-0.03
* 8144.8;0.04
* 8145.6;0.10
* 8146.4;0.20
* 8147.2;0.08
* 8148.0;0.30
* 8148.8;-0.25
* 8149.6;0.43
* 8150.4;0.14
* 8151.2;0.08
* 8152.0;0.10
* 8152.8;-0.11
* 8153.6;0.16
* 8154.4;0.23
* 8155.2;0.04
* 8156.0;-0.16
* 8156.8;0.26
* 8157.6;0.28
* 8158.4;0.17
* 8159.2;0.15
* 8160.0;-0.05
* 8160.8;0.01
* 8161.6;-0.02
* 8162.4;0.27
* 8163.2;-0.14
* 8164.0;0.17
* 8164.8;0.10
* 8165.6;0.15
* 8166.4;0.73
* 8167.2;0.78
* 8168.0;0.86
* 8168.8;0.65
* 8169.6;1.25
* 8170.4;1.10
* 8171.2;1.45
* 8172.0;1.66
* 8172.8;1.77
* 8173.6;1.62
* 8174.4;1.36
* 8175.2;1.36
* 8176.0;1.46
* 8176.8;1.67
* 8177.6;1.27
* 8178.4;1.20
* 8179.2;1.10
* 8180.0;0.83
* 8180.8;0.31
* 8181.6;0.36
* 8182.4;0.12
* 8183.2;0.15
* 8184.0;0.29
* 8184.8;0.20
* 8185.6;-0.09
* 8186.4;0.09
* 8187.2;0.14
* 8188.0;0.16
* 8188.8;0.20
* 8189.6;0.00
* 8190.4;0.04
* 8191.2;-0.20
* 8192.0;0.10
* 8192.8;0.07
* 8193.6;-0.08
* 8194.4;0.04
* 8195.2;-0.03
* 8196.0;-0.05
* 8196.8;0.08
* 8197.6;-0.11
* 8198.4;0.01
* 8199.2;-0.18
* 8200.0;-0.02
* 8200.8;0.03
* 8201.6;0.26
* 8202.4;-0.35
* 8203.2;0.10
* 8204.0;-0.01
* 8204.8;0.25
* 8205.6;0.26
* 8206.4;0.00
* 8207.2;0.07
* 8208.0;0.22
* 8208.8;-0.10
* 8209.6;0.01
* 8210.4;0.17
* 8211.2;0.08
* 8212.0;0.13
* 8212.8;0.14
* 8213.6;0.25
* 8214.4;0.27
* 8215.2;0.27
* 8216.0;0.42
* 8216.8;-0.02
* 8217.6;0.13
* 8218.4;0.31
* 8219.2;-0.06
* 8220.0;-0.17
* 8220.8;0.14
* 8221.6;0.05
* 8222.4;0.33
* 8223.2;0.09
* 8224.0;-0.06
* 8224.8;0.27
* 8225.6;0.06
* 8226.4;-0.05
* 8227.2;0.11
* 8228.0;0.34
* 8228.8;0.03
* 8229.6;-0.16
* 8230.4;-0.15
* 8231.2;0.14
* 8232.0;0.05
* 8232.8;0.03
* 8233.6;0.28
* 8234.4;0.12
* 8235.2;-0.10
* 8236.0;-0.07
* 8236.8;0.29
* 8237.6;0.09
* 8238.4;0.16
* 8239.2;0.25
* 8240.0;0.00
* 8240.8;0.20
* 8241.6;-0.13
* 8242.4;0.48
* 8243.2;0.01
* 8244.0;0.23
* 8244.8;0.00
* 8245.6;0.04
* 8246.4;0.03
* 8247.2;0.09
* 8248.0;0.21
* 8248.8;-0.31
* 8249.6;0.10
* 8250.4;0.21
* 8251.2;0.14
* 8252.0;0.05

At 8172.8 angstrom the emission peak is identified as [O II] 3727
